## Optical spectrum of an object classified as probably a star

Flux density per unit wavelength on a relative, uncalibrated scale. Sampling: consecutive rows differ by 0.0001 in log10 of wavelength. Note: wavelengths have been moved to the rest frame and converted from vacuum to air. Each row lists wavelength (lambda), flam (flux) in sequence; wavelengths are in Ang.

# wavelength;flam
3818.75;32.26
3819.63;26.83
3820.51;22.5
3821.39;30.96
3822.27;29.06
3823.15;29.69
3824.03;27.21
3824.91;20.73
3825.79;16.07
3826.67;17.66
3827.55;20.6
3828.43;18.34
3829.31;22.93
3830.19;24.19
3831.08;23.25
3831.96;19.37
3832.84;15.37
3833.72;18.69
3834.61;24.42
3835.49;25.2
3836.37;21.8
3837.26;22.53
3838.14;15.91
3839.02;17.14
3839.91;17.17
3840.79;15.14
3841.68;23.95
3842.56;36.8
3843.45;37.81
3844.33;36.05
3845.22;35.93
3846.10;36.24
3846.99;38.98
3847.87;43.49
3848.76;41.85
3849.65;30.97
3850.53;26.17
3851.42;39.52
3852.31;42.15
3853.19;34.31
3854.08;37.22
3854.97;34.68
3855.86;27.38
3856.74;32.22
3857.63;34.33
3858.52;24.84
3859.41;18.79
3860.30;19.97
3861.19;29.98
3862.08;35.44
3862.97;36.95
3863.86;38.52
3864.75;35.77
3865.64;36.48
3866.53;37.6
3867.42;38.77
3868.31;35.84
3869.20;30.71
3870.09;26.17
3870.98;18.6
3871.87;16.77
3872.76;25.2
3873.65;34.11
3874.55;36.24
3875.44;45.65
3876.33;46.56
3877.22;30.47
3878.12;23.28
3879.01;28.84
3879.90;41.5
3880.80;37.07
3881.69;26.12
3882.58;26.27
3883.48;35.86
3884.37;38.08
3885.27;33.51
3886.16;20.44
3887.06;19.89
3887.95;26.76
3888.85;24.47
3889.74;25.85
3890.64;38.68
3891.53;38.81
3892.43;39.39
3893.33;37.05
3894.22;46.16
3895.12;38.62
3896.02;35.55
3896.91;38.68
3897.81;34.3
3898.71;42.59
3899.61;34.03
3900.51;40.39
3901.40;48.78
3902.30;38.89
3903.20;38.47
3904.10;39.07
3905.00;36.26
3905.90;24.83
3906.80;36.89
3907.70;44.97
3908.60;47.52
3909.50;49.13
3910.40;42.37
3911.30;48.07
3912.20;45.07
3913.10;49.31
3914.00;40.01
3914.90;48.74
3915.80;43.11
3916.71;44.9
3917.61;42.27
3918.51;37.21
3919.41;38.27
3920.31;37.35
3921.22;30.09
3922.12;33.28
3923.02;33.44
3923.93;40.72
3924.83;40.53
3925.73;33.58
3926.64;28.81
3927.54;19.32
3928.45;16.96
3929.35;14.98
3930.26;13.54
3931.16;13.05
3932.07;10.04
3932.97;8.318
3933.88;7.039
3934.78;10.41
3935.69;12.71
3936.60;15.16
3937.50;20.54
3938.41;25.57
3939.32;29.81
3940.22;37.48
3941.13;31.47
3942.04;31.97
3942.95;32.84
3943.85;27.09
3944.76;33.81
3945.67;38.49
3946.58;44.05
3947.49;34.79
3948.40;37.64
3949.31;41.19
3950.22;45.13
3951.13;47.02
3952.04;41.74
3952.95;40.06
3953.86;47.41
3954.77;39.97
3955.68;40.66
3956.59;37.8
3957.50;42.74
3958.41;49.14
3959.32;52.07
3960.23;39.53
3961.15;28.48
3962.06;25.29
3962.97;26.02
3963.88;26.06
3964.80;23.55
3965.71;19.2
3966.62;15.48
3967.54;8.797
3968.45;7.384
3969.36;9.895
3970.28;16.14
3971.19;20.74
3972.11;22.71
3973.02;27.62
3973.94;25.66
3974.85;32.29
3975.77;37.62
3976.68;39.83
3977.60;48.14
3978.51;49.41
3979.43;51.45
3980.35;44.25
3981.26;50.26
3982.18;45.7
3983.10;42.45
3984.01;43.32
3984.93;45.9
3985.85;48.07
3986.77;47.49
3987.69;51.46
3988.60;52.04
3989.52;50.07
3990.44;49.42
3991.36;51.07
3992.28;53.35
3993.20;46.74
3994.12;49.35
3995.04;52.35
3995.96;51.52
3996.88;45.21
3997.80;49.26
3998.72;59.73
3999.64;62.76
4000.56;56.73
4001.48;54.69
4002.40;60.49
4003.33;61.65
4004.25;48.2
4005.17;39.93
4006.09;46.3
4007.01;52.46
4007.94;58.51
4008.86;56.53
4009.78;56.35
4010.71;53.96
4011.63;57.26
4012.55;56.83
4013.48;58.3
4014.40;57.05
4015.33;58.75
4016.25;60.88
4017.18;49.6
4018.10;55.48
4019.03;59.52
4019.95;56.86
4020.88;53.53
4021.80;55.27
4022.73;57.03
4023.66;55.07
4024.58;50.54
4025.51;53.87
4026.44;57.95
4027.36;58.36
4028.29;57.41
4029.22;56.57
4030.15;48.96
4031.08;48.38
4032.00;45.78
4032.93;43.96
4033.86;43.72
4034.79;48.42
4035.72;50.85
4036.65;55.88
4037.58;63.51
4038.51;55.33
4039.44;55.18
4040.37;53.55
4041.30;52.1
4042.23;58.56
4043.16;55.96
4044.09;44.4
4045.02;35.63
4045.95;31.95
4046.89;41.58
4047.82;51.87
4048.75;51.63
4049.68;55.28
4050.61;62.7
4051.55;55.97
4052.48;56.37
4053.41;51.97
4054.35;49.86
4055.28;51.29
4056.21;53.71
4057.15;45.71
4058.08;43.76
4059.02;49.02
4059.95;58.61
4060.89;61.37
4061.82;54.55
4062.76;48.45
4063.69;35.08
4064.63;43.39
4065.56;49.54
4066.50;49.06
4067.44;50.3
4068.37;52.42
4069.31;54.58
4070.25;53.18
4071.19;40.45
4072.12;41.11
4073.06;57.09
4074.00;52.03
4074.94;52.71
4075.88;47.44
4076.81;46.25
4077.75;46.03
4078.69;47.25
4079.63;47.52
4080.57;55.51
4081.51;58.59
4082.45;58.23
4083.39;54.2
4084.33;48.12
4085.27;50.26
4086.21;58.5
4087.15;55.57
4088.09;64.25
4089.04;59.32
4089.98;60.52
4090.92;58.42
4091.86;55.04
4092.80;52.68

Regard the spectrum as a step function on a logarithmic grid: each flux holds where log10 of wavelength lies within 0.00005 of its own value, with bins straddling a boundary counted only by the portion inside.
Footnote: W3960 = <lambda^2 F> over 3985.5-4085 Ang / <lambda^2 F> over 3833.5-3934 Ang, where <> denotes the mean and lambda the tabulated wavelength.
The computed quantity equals 1.71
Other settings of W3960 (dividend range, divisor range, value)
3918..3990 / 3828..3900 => 1.10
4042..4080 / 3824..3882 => 1.88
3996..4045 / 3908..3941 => 1.84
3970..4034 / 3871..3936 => 1.57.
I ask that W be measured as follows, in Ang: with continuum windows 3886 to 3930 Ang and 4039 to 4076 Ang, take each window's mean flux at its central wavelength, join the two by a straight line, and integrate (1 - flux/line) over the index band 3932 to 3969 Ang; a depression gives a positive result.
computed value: 9.40 Ang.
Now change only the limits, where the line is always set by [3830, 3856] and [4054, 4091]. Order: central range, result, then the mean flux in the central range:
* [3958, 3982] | 6.2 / 30.8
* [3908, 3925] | -2.7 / 41.7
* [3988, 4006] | -3.3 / 52.2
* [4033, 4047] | -0.4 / 49.8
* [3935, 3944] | 2.9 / 26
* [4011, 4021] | -2.4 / 56.8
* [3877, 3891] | 1.3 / 29.7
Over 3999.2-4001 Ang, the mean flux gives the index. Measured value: 59.8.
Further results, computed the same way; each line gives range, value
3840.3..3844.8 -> 29.8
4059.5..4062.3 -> 58.1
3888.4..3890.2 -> 25.2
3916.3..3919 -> 41.5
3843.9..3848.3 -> 38.1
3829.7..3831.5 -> 23.6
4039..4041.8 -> 53.7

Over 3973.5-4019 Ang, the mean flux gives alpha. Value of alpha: 50.6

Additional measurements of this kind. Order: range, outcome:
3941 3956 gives 38.7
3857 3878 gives 31.8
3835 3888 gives 31.1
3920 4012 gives 37.3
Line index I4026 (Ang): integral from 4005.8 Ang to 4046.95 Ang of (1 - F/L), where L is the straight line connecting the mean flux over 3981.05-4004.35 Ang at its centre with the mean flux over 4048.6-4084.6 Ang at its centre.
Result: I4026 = -1.60 Ang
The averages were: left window 51.2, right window 51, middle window 53.1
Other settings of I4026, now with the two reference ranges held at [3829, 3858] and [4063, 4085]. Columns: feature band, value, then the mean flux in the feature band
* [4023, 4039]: -2.4 Ang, 52.7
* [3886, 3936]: 1.8 Ang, 33.5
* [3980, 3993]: -2.0 Ang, 48.2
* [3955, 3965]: 0.8 Ang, 36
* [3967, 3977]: 4.5 Ang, 22.3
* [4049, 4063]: -1.6 Ang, 53.3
